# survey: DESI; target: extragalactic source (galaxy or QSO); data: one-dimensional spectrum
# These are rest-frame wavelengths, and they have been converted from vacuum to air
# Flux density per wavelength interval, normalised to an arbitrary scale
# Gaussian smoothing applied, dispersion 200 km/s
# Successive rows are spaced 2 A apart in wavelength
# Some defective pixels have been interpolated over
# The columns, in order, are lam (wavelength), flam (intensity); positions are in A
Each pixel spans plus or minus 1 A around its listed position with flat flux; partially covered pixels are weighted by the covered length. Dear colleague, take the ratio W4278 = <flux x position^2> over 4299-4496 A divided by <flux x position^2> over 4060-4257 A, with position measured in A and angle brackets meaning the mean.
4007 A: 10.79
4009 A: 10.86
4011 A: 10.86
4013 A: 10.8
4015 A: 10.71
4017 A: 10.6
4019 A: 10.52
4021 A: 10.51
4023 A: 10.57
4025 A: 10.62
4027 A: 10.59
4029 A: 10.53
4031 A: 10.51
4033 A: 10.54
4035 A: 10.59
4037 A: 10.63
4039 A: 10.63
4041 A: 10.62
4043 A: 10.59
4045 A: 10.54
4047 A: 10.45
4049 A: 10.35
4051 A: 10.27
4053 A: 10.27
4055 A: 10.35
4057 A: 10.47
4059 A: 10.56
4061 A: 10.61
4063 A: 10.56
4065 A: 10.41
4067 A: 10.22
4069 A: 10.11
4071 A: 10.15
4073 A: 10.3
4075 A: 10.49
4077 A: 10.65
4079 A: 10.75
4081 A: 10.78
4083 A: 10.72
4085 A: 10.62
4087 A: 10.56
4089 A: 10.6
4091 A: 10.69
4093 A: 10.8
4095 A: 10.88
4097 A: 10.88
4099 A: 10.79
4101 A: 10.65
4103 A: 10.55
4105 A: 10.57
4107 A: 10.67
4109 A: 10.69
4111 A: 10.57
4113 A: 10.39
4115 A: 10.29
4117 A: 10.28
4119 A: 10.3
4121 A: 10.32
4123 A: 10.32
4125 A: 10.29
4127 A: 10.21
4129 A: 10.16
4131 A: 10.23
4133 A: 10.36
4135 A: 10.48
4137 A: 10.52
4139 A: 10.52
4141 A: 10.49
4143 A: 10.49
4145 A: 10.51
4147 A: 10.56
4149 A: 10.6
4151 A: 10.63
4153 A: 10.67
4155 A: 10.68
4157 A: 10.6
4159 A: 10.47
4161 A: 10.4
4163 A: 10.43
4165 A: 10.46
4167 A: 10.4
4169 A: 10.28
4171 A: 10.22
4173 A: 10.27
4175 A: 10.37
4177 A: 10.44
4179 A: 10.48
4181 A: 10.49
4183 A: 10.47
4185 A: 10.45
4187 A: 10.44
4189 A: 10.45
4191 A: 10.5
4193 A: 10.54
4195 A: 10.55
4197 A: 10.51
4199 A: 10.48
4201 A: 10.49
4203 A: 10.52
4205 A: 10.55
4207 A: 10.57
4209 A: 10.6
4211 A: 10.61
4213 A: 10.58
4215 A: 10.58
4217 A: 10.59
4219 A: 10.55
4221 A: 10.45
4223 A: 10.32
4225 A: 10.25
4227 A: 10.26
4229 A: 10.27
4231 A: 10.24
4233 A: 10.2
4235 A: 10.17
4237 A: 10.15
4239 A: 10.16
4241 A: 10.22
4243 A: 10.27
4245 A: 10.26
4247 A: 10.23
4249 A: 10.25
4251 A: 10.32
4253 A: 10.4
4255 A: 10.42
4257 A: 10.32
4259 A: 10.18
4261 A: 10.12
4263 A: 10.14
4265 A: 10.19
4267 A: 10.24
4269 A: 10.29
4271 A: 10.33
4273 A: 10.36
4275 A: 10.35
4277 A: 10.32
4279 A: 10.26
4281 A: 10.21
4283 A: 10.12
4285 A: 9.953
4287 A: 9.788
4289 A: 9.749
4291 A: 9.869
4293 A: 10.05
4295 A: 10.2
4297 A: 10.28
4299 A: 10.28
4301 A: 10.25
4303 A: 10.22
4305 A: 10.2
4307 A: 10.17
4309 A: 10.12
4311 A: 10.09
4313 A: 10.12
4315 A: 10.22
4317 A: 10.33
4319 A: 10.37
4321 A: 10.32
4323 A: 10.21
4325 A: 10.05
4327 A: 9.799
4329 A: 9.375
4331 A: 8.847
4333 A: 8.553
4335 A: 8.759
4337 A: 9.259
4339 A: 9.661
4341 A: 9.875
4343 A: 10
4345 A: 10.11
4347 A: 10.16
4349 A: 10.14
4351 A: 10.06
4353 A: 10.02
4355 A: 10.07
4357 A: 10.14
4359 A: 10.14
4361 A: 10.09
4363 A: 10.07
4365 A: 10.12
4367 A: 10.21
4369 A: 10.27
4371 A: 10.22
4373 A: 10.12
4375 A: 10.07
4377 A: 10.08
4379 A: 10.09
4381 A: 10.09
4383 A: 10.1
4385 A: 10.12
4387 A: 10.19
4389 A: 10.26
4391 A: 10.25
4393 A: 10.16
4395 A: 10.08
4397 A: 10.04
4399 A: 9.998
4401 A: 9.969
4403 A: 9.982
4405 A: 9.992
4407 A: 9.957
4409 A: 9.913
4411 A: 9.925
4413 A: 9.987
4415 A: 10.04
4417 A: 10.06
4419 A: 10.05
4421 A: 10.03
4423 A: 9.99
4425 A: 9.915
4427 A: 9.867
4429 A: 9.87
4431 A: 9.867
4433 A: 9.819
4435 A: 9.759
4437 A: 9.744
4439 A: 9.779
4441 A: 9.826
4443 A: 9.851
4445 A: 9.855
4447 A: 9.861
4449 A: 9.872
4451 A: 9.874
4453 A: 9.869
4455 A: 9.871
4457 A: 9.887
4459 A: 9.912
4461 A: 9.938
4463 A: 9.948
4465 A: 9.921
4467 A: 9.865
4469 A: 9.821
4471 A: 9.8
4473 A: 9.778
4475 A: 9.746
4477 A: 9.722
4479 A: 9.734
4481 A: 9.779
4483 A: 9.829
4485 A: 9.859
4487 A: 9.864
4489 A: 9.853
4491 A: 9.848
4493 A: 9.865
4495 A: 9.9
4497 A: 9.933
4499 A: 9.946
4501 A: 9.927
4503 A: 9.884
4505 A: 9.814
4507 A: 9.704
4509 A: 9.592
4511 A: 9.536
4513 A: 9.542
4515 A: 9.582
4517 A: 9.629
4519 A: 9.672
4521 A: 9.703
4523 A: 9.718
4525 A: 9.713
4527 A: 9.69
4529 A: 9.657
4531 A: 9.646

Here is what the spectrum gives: 1.06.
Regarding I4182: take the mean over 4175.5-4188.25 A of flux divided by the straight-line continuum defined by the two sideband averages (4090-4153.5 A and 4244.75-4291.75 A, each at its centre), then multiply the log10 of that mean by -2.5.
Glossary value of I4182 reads -0.01 mag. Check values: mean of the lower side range 10.5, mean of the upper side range 10.2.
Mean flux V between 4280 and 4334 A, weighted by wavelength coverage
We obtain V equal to 9.99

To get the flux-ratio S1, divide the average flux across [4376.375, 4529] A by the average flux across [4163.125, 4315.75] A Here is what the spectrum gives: 1.0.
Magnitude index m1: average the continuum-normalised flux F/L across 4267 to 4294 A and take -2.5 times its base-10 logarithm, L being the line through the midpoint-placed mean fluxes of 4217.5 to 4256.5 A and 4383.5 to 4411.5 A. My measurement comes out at 0.01 mag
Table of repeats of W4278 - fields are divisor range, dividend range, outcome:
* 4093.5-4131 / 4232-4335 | 1.05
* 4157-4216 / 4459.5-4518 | 1.08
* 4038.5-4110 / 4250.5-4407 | 1.08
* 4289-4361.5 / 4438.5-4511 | 1.06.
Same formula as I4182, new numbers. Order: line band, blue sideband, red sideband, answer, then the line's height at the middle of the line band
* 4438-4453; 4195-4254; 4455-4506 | 0.01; 9.93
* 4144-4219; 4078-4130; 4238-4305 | -0.01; 10.4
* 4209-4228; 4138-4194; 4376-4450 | -0.01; 10.4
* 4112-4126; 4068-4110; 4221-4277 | 0.02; 10.5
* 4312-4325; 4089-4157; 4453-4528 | -0.01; 10.1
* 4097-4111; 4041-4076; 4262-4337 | -0.03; 10.3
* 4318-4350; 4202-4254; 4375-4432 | 0.05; 10.2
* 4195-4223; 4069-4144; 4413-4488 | -0.02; 10.3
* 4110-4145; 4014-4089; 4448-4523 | 0.00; 10.4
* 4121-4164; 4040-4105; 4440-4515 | 0.00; 10.4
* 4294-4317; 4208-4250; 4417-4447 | 0.00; 10.2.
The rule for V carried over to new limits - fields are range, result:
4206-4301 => 10.3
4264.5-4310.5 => 10.2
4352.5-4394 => 10.1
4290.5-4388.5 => 10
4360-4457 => 10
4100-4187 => 10.4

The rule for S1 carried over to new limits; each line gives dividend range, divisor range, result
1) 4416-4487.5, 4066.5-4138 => 0.94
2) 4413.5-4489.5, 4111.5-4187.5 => 0.95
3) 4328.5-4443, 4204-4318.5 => 0.97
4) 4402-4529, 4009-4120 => 0.93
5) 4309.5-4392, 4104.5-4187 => 0.96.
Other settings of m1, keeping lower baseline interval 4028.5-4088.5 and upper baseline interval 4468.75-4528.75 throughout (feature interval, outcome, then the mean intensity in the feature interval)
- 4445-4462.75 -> -0.005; 9.89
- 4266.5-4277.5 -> -0.019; 10.3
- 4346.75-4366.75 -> -0.011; 10.1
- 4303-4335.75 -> 0.021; 9.87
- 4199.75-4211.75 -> -0.032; 10.6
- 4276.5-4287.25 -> 0.000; 10.1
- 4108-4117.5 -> -0.005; 10.5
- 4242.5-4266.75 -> -0.009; 10.3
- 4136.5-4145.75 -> -0.015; 10.5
